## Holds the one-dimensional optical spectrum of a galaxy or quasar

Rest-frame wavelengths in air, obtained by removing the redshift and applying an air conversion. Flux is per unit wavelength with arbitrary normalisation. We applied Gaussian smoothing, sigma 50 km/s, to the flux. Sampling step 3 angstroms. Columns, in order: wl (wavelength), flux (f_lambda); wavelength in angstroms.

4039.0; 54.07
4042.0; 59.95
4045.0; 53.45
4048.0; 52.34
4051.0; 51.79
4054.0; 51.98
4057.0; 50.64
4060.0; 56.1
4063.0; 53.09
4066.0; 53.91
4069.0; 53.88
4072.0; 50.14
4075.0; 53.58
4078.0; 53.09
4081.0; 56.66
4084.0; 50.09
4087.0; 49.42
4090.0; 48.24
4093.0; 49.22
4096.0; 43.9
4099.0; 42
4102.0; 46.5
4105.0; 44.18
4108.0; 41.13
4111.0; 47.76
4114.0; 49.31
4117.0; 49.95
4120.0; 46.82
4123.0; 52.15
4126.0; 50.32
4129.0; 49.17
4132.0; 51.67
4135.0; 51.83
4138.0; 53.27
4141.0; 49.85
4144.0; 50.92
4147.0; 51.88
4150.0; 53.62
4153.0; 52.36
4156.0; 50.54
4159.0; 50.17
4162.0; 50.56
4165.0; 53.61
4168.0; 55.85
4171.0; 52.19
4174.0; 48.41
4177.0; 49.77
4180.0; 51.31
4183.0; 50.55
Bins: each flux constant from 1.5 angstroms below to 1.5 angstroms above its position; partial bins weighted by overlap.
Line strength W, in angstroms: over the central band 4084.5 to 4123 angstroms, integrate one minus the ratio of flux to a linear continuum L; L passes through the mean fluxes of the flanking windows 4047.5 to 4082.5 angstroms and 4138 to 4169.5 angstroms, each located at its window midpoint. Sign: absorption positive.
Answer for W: 4.23 angstroms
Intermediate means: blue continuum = 53.1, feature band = 46.8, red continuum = 52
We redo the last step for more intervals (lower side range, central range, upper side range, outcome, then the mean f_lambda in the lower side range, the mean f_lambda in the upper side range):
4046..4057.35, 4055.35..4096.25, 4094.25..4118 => -2.3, 51.9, 45.5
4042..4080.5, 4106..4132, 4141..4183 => 1.9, 53.2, 51.5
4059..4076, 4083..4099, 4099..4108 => -0.1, 53.4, 44.1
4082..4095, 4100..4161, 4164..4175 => 1.7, 49.3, 52.7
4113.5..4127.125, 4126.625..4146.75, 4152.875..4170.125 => -0.2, 49.7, 52.2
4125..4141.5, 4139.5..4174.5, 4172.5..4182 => -0.9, 51.1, 49.9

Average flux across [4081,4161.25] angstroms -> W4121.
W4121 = 49.2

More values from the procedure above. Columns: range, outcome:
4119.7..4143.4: 50.8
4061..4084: 53.3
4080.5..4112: 46.9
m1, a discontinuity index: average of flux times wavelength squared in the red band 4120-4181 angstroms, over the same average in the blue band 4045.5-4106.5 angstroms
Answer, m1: 1.1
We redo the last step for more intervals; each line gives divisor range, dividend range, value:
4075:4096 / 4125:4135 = 1.02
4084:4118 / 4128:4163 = 1.13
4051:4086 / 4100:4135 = 0.93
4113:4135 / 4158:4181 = 1.05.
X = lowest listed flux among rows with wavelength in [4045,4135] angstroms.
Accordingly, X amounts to 41.13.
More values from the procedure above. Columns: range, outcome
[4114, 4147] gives 46.82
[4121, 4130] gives 49.17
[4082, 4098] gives 43.9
